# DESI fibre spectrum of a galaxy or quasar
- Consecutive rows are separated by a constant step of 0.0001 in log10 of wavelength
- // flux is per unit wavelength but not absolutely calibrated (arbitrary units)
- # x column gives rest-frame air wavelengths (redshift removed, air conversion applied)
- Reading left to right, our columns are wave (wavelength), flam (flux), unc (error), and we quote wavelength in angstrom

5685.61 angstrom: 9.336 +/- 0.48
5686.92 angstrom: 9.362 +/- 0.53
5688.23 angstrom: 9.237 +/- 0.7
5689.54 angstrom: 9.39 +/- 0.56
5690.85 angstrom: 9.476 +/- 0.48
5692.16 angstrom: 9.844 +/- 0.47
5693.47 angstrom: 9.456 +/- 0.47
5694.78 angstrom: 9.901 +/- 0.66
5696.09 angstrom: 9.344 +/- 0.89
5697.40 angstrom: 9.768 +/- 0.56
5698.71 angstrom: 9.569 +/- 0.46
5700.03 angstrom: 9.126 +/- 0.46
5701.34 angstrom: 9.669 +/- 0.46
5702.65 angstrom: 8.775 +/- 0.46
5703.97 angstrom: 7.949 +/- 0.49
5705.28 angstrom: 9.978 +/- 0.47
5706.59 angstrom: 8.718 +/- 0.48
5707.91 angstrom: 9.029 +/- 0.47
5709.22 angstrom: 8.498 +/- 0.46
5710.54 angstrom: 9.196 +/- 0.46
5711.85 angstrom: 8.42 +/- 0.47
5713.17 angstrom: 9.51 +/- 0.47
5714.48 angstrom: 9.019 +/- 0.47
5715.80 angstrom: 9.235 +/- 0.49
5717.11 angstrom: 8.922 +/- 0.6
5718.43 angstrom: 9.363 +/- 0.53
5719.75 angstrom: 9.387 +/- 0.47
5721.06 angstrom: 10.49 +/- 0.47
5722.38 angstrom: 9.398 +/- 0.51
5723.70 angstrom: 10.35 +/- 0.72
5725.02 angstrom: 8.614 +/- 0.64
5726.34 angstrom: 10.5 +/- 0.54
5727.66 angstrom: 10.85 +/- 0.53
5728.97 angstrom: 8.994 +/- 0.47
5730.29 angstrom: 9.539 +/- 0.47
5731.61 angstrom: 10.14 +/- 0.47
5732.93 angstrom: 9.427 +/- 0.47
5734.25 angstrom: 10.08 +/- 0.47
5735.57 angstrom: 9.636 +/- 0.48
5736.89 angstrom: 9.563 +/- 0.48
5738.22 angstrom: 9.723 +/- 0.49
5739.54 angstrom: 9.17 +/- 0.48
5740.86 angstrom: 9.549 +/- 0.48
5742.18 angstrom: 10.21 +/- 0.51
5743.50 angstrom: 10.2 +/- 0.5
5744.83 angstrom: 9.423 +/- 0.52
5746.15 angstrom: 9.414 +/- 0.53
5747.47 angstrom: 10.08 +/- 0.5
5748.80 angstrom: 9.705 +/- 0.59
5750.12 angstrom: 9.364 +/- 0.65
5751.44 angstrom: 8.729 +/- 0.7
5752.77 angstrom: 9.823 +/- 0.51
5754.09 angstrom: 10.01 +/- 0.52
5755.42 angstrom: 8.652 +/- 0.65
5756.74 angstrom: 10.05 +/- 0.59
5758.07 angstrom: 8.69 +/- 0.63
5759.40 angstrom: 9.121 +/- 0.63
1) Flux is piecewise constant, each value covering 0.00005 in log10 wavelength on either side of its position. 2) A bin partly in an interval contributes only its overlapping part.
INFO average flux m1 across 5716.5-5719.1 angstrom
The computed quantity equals 9.12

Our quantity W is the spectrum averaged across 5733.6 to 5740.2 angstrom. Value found 9.63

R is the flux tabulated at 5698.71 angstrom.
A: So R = 9.569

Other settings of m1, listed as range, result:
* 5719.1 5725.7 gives 9.65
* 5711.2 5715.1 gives 8.99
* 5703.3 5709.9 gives 8.83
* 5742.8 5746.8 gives 9.68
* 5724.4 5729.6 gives 9.76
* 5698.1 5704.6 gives 9.01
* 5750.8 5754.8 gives 9.5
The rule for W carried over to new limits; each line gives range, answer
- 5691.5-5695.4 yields 9.74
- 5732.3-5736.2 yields 9.72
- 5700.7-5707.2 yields 9.02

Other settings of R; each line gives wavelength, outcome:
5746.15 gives 9.414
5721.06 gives 10.49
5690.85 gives 9.476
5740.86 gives 9.549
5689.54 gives 9.39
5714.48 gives 9.019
